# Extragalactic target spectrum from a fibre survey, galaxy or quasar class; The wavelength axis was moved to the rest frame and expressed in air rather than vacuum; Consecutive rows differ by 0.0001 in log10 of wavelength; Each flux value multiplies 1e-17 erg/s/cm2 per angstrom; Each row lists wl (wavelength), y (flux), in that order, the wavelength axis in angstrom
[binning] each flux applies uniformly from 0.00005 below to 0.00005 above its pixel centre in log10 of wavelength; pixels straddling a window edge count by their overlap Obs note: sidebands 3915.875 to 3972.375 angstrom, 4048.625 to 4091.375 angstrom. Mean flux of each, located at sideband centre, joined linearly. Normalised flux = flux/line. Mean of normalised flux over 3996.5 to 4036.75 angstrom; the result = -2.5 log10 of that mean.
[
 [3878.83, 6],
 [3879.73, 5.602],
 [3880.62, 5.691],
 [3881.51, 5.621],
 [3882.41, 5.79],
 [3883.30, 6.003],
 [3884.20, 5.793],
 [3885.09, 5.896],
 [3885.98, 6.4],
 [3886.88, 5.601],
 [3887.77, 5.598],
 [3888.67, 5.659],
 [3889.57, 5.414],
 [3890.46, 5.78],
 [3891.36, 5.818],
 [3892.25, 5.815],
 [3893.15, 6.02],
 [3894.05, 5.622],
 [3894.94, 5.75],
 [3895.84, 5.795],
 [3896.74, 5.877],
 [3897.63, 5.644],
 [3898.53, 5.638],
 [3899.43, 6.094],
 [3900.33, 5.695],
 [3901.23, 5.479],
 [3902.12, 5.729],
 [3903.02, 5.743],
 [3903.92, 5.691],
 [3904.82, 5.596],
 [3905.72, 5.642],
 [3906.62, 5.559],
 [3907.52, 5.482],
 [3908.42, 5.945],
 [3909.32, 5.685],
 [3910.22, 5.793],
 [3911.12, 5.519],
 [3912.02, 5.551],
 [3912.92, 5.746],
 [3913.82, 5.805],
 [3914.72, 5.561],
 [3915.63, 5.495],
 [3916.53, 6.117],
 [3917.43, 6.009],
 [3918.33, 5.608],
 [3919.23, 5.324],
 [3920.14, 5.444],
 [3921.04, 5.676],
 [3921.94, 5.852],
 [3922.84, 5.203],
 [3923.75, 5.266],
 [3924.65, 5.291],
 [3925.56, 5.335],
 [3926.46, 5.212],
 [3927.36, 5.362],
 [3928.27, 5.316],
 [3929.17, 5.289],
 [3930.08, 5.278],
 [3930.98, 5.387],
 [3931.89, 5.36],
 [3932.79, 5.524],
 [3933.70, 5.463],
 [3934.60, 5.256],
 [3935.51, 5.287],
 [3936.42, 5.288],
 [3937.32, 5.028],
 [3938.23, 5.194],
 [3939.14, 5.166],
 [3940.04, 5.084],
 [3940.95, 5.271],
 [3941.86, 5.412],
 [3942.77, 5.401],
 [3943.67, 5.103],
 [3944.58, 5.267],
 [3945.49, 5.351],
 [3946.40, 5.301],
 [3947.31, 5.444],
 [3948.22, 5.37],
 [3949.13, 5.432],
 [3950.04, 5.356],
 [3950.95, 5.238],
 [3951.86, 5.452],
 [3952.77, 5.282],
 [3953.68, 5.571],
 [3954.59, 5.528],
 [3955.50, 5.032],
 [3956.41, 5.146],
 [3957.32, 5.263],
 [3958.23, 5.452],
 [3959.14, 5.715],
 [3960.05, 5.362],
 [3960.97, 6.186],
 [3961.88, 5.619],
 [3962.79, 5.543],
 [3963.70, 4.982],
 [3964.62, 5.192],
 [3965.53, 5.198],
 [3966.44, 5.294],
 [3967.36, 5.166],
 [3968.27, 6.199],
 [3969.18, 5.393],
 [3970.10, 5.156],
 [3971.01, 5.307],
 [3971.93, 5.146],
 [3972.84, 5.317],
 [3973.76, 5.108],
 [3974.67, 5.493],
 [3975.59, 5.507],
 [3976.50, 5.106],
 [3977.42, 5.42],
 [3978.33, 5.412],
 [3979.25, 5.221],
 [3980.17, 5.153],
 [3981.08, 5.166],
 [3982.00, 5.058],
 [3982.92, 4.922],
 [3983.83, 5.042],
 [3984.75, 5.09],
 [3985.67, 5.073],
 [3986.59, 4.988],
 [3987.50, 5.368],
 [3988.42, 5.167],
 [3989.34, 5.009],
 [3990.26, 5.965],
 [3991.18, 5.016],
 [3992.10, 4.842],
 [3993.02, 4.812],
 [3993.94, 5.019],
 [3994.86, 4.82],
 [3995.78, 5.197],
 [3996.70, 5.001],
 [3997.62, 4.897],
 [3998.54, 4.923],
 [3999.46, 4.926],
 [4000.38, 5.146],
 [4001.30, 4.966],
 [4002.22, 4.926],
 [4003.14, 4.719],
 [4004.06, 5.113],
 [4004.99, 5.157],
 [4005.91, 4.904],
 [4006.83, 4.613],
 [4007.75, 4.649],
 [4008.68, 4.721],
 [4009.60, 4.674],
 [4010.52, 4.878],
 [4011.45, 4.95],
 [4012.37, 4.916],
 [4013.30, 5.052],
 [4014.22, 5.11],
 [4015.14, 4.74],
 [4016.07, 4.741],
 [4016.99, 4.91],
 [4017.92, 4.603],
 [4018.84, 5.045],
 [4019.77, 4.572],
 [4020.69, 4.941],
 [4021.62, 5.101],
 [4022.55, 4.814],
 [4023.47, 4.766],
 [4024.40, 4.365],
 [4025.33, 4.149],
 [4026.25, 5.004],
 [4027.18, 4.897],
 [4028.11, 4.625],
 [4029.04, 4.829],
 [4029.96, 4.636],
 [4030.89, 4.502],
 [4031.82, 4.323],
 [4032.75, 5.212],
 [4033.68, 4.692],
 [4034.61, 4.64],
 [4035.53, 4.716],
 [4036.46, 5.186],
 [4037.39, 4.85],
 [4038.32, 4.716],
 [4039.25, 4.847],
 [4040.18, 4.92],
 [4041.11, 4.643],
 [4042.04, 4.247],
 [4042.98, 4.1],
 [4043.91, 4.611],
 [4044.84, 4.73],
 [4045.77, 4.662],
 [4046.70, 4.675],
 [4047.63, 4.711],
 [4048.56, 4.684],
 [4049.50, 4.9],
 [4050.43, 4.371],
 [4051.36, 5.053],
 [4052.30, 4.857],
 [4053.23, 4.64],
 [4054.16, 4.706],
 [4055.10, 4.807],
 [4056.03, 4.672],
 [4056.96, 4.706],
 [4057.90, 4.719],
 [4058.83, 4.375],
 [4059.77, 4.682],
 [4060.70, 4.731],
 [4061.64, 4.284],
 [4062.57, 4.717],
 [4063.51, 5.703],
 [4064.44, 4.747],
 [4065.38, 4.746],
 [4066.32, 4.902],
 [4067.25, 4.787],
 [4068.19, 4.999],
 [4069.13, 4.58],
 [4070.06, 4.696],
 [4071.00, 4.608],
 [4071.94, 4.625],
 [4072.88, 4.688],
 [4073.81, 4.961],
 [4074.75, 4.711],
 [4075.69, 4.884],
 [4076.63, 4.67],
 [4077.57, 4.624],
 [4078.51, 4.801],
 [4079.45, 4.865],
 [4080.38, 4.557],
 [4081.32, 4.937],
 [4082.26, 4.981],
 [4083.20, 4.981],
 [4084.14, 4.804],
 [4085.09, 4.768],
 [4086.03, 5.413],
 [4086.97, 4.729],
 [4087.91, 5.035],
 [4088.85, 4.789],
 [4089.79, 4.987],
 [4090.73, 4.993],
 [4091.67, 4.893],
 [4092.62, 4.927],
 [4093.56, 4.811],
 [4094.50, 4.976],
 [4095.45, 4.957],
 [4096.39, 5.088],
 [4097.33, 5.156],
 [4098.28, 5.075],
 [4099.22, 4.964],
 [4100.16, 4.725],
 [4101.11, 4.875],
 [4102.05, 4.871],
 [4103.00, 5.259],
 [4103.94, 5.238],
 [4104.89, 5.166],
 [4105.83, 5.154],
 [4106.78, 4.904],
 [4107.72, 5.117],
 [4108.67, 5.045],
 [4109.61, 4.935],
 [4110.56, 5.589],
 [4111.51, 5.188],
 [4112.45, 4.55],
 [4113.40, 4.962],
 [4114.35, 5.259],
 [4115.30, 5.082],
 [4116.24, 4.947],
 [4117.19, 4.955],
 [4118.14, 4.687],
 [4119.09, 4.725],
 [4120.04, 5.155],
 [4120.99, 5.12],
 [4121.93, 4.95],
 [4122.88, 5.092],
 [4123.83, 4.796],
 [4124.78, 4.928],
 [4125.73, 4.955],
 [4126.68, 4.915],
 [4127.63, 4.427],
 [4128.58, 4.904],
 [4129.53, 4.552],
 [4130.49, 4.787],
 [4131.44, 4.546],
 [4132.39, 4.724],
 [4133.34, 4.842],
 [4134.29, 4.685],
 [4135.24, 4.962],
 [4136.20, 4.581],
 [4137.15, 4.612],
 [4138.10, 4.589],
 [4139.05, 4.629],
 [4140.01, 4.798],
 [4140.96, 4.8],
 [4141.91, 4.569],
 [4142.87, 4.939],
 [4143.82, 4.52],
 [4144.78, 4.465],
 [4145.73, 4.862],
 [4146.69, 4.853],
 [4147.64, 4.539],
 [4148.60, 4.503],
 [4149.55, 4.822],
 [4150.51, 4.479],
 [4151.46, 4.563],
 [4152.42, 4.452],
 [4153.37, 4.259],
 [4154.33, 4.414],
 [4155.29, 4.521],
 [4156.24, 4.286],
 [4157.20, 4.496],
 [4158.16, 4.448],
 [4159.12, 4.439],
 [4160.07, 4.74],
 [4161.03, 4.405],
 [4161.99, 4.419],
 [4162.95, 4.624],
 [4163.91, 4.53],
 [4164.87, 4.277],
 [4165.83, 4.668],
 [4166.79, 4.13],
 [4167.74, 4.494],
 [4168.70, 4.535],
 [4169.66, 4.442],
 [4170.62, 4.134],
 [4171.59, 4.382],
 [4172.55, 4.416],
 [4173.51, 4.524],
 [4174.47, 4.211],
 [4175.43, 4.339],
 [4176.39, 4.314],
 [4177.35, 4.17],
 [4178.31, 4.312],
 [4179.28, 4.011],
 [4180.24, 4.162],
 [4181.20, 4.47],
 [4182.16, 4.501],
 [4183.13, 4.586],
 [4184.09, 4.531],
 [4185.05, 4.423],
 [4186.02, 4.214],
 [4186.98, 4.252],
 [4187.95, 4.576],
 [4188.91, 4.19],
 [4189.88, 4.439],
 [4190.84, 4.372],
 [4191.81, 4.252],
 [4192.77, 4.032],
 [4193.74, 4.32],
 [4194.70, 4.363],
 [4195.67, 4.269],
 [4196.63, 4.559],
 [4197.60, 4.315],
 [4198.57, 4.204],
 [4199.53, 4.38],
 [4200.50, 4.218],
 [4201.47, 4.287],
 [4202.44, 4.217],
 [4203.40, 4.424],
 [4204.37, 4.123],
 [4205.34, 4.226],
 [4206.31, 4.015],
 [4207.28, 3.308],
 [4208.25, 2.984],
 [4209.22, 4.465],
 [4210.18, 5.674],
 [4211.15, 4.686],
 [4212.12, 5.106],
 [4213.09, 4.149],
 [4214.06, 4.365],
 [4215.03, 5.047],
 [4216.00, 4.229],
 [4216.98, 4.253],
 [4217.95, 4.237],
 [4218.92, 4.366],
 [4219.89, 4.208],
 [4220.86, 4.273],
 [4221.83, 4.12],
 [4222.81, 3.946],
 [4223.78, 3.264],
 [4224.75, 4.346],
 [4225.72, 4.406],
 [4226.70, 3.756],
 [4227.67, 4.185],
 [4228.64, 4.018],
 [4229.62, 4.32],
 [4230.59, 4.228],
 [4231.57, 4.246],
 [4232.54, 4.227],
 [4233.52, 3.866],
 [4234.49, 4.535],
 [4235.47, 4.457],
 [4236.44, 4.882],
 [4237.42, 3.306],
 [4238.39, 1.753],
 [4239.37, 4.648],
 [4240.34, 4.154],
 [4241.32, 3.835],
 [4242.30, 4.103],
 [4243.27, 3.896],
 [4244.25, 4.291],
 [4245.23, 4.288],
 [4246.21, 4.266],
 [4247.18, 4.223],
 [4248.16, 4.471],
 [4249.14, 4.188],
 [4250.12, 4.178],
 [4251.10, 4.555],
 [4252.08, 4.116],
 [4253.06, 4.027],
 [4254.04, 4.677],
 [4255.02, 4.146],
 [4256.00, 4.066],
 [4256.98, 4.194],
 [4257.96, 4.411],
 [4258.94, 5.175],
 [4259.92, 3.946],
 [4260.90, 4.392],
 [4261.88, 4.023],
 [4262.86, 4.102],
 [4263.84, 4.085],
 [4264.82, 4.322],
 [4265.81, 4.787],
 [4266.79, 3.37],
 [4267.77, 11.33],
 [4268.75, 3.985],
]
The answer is 0.05 mag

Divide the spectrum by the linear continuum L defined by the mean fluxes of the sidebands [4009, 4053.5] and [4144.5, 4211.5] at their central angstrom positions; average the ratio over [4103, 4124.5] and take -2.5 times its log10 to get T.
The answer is -0.11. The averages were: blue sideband 4.75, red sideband 4.38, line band 5.03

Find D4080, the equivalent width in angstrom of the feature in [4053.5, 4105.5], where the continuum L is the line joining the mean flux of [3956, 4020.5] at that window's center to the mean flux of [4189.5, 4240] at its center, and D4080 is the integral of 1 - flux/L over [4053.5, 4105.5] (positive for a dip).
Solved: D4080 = -1.1 angstrom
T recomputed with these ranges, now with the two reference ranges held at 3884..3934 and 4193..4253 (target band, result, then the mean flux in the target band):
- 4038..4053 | 0.08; 4.67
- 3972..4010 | 0.04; 5.07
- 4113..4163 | -0.03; 4.71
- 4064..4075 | 0.03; 4.75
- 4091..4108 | -0.05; 5.01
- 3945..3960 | 0.01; 5.37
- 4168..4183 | 0.02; 4.33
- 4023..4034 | 0.09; 4.67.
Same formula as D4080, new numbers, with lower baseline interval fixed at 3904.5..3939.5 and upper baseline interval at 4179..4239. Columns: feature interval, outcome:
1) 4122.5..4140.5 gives -0.7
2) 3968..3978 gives -0.2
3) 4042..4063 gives 1.1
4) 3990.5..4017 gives 1.1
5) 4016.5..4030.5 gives 0.8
